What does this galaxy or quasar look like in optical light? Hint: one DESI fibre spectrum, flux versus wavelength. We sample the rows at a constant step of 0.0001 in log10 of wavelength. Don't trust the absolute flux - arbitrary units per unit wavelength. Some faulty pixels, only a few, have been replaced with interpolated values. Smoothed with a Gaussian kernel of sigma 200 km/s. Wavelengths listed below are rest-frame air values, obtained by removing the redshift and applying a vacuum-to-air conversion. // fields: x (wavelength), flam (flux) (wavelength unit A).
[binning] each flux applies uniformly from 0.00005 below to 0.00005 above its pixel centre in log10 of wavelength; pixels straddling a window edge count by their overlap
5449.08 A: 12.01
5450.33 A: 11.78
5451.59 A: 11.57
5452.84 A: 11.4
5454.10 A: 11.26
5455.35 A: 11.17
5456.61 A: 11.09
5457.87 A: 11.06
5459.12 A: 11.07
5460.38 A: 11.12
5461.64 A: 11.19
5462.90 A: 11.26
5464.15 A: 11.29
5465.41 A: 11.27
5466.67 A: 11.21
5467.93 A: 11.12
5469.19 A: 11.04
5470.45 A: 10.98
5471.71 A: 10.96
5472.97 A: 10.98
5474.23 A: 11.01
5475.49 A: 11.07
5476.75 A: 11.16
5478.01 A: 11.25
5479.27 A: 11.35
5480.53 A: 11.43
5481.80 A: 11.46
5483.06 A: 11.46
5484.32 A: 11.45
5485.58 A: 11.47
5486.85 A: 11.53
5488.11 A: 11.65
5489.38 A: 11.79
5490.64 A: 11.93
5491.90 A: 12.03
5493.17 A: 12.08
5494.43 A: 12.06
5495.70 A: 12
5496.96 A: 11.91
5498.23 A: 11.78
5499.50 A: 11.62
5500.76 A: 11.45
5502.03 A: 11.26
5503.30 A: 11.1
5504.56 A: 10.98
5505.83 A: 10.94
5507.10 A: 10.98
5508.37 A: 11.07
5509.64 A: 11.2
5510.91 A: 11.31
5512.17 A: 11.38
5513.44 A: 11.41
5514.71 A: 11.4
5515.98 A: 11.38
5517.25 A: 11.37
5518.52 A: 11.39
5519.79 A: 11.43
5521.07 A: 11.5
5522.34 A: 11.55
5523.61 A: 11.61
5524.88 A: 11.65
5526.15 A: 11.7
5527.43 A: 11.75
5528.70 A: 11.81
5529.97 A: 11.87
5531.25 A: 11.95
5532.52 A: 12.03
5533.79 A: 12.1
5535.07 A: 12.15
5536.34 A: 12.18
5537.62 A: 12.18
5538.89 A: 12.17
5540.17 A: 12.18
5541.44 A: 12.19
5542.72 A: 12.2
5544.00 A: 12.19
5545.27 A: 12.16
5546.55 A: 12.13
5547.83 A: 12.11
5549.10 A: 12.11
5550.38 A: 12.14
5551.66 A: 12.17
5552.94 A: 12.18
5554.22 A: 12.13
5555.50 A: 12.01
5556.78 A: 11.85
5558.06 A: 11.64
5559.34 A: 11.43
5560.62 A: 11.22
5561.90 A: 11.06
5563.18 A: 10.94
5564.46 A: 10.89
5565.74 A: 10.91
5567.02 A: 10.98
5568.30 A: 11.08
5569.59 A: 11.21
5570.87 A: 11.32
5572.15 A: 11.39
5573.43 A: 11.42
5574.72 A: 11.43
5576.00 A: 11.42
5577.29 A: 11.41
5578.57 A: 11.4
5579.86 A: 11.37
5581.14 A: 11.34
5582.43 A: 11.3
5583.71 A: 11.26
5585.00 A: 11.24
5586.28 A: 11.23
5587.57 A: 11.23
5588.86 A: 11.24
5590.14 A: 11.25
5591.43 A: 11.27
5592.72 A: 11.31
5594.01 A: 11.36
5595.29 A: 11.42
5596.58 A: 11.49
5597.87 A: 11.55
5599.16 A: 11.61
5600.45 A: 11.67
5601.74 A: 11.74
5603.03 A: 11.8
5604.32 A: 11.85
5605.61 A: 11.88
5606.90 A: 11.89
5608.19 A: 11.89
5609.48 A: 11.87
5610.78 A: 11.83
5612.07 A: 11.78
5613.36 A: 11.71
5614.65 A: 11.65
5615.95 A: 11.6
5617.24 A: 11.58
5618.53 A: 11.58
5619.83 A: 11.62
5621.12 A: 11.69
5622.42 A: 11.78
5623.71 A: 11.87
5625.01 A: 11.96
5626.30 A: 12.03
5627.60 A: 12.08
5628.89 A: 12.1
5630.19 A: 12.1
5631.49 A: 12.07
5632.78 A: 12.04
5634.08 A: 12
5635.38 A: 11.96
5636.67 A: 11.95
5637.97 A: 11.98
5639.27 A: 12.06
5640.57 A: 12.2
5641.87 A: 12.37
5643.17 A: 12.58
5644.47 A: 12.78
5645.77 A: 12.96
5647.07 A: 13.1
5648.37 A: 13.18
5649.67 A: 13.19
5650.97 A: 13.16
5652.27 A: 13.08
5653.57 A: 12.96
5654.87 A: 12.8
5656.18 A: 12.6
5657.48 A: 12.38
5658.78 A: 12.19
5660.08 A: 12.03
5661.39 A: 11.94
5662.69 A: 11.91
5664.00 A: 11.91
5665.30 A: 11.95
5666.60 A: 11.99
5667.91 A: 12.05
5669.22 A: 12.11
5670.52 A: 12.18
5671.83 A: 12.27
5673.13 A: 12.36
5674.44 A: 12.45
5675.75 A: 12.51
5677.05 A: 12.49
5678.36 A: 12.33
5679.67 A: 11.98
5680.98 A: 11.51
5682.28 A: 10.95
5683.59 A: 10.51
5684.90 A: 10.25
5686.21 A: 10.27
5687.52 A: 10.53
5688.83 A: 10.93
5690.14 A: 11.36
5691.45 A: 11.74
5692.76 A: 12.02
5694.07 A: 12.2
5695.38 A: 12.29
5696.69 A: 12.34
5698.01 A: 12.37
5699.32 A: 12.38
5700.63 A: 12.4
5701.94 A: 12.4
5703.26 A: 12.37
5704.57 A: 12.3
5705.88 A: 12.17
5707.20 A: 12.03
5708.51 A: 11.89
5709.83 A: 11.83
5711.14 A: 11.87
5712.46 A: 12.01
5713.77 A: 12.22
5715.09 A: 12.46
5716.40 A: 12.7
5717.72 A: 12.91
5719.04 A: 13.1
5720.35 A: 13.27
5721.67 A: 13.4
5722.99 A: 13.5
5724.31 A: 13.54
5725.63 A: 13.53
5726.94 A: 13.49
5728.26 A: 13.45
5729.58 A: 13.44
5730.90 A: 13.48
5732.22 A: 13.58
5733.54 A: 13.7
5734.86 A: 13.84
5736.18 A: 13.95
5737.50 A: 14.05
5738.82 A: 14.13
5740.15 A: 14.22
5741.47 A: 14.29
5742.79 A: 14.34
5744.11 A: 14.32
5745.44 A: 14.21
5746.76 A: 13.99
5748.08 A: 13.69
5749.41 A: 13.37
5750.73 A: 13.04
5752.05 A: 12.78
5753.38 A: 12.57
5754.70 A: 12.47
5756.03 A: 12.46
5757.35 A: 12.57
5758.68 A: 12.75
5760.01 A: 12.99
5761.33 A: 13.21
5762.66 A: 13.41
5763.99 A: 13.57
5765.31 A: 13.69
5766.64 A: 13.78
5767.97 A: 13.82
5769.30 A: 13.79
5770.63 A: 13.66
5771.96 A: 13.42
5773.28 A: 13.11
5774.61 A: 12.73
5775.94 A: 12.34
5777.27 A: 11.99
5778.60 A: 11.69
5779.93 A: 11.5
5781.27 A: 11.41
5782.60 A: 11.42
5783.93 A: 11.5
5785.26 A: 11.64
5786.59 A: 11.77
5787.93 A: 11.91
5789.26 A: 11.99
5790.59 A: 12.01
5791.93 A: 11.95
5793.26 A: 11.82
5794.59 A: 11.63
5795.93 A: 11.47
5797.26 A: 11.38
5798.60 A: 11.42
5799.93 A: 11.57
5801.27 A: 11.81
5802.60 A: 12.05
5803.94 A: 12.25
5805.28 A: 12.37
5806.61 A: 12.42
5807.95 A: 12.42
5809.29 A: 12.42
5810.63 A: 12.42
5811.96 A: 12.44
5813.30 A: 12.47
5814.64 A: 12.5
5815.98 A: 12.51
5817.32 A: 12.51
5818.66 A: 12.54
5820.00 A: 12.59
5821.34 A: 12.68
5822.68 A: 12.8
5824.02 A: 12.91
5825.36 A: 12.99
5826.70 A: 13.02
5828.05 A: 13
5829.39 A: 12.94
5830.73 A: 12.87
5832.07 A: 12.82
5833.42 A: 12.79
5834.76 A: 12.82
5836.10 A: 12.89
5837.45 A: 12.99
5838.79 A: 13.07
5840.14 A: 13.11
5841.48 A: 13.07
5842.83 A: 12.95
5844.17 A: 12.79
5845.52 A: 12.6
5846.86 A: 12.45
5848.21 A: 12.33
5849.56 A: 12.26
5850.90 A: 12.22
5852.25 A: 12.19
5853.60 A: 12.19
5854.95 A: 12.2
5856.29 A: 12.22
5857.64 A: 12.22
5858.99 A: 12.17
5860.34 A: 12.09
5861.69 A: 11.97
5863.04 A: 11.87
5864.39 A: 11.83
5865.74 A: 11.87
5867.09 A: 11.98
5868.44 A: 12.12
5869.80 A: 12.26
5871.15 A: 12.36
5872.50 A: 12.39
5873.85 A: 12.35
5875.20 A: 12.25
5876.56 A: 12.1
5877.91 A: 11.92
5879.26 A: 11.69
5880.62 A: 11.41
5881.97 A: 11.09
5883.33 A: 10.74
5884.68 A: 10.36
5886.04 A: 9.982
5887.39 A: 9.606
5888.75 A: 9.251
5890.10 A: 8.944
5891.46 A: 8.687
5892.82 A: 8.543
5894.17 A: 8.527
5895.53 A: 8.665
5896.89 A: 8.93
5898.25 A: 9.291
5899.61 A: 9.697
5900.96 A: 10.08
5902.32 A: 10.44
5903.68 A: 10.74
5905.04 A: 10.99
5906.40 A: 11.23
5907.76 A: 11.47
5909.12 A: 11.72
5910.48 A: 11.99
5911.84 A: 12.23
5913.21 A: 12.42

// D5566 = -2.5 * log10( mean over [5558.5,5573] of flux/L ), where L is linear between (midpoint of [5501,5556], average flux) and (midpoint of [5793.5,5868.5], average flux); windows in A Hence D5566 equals 0.06 mag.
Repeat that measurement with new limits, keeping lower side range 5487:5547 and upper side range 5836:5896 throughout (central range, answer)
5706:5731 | -0.10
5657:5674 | -0.04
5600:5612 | -0.01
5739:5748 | -0.21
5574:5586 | 0.03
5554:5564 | 0.02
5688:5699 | -0.02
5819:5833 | -0.11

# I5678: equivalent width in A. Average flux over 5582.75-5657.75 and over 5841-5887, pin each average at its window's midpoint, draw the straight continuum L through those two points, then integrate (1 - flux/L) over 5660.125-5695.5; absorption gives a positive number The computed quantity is 0.71 A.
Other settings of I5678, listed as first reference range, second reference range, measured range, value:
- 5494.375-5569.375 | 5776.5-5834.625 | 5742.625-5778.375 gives -3.3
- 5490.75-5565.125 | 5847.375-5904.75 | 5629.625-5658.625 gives -2.6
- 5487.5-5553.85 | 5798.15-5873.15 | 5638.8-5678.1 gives -1.3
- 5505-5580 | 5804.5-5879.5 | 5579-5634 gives 0.7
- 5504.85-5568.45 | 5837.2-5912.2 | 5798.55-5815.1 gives -1.1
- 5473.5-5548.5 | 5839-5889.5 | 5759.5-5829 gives -3.4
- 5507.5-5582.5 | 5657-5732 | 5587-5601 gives 0.5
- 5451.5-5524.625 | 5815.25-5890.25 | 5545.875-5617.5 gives 0.2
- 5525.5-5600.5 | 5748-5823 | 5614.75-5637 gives 0.0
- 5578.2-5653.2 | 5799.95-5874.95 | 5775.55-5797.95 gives 1.1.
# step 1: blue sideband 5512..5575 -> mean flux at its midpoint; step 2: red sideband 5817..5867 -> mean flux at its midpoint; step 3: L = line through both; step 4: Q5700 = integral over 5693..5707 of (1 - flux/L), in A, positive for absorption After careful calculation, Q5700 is -0.2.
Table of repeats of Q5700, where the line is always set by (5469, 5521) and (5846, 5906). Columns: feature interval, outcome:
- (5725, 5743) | -4.1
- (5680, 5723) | -2.8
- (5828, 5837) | -1.4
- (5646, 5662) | -2.0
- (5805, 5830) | -3.3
